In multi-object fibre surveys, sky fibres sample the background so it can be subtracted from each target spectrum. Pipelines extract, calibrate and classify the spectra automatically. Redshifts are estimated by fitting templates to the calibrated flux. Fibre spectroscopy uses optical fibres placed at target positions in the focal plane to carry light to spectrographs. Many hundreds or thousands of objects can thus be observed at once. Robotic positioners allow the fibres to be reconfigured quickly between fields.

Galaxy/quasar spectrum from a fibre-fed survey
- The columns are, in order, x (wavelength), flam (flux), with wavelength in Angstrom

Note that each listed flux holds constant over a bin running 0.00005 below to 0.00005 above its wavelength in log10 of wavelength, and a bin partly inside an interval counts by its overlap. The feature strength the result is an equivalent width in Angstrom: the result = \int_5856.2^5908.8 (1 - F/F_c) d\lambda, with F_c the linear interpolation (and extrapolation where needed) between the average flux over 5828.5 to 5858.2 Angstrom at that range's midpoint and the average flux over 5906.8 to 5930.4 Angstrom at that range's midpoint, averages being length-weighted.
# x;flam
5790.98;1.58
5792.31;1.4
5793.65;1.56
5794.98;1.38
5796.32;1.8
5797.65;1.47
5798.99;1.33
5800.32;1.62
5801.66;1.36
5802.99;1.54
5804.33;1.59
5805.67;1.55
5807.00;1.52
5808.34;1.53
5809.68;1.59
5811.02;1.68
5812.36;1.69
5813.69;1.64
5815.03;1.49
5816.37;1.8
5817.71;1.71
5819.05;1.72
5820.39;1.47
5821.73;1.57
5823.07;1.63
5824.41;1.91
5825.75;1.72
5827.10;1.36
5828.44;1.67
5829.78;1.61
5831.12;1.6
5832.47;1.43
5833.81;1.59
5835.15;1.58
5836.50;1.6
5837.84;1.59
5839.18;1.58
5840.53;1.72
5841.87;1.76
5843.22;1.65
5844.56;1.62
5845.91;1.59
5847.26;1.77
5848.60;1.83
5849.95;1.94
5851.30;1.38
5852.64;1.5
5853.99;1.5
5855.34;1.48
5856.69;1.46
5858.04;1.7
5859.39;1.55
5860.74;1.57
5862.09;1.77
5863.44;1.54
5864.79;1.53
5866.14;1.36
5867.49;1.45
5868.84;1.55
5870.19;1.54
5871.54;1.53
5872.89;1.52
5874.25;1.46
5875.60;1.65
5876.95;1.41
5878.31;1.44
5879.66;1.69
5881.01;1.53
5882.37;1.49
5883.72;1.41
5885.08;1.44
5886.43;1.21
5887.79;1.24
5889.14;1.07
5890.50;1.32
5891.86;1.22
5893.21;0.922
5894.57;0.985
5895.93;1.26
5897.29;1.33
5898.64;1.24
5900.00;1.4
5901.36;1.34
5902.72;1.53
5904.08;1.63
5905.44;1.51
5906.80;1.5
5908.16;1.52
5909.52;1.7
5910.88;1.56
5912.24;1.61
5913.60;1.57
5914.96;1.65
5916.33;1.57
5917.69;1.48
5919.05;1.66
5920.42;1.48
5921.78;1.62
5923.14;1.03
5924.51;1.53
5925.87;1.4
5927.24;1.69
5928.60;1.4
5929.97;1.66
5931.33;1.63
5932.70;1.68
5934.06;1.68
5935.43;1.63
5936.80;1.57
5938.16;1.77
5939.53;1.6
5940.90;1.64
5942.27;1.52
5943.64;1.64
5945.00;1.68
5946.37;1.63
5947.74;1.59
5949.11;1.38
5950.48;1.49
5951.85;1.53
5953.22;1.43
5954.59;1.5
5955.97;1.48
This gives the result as 4.74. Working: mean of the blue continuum 1.61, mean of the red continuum 1.53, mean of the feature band 1.43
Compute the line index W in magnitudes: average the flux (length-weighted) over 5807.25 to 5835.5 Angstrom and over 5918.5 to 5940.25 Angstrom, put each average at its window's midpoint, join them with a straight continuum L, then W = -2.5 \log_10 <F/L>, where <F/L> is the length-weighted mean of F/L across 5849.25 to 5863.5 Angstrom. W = 0.01 mag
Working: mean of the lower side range 1.62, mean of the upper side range 1.56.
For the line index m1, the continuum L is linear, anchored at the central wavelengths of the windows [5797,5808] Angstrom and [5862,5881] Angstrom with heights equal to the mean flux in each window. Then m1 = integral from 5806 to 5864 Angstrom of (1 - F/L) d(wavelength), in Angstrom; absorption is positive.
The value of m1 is -4.1 Angstrom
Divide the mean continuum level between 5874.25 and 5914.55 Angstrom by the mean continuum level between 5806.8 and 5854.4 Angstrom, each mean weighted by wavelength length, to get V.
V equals 0.86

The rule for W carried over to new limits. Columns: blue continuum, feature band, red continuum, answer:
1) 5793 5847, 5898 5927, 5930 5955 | 0.06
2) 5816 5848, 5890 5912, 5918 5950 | 0.15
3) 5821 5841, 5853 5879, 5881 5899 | -0.10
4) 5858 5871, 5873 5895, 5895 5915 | 0.13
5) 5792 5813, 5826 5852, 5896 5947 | -0.06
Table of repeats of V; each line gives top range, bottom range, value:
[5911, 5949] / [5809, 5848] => 0.96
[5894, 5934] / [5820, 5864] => 0.92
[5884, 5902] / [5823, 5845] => 0.76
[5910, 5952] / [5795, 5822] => 0.99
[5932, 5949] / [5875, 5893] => 1.18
